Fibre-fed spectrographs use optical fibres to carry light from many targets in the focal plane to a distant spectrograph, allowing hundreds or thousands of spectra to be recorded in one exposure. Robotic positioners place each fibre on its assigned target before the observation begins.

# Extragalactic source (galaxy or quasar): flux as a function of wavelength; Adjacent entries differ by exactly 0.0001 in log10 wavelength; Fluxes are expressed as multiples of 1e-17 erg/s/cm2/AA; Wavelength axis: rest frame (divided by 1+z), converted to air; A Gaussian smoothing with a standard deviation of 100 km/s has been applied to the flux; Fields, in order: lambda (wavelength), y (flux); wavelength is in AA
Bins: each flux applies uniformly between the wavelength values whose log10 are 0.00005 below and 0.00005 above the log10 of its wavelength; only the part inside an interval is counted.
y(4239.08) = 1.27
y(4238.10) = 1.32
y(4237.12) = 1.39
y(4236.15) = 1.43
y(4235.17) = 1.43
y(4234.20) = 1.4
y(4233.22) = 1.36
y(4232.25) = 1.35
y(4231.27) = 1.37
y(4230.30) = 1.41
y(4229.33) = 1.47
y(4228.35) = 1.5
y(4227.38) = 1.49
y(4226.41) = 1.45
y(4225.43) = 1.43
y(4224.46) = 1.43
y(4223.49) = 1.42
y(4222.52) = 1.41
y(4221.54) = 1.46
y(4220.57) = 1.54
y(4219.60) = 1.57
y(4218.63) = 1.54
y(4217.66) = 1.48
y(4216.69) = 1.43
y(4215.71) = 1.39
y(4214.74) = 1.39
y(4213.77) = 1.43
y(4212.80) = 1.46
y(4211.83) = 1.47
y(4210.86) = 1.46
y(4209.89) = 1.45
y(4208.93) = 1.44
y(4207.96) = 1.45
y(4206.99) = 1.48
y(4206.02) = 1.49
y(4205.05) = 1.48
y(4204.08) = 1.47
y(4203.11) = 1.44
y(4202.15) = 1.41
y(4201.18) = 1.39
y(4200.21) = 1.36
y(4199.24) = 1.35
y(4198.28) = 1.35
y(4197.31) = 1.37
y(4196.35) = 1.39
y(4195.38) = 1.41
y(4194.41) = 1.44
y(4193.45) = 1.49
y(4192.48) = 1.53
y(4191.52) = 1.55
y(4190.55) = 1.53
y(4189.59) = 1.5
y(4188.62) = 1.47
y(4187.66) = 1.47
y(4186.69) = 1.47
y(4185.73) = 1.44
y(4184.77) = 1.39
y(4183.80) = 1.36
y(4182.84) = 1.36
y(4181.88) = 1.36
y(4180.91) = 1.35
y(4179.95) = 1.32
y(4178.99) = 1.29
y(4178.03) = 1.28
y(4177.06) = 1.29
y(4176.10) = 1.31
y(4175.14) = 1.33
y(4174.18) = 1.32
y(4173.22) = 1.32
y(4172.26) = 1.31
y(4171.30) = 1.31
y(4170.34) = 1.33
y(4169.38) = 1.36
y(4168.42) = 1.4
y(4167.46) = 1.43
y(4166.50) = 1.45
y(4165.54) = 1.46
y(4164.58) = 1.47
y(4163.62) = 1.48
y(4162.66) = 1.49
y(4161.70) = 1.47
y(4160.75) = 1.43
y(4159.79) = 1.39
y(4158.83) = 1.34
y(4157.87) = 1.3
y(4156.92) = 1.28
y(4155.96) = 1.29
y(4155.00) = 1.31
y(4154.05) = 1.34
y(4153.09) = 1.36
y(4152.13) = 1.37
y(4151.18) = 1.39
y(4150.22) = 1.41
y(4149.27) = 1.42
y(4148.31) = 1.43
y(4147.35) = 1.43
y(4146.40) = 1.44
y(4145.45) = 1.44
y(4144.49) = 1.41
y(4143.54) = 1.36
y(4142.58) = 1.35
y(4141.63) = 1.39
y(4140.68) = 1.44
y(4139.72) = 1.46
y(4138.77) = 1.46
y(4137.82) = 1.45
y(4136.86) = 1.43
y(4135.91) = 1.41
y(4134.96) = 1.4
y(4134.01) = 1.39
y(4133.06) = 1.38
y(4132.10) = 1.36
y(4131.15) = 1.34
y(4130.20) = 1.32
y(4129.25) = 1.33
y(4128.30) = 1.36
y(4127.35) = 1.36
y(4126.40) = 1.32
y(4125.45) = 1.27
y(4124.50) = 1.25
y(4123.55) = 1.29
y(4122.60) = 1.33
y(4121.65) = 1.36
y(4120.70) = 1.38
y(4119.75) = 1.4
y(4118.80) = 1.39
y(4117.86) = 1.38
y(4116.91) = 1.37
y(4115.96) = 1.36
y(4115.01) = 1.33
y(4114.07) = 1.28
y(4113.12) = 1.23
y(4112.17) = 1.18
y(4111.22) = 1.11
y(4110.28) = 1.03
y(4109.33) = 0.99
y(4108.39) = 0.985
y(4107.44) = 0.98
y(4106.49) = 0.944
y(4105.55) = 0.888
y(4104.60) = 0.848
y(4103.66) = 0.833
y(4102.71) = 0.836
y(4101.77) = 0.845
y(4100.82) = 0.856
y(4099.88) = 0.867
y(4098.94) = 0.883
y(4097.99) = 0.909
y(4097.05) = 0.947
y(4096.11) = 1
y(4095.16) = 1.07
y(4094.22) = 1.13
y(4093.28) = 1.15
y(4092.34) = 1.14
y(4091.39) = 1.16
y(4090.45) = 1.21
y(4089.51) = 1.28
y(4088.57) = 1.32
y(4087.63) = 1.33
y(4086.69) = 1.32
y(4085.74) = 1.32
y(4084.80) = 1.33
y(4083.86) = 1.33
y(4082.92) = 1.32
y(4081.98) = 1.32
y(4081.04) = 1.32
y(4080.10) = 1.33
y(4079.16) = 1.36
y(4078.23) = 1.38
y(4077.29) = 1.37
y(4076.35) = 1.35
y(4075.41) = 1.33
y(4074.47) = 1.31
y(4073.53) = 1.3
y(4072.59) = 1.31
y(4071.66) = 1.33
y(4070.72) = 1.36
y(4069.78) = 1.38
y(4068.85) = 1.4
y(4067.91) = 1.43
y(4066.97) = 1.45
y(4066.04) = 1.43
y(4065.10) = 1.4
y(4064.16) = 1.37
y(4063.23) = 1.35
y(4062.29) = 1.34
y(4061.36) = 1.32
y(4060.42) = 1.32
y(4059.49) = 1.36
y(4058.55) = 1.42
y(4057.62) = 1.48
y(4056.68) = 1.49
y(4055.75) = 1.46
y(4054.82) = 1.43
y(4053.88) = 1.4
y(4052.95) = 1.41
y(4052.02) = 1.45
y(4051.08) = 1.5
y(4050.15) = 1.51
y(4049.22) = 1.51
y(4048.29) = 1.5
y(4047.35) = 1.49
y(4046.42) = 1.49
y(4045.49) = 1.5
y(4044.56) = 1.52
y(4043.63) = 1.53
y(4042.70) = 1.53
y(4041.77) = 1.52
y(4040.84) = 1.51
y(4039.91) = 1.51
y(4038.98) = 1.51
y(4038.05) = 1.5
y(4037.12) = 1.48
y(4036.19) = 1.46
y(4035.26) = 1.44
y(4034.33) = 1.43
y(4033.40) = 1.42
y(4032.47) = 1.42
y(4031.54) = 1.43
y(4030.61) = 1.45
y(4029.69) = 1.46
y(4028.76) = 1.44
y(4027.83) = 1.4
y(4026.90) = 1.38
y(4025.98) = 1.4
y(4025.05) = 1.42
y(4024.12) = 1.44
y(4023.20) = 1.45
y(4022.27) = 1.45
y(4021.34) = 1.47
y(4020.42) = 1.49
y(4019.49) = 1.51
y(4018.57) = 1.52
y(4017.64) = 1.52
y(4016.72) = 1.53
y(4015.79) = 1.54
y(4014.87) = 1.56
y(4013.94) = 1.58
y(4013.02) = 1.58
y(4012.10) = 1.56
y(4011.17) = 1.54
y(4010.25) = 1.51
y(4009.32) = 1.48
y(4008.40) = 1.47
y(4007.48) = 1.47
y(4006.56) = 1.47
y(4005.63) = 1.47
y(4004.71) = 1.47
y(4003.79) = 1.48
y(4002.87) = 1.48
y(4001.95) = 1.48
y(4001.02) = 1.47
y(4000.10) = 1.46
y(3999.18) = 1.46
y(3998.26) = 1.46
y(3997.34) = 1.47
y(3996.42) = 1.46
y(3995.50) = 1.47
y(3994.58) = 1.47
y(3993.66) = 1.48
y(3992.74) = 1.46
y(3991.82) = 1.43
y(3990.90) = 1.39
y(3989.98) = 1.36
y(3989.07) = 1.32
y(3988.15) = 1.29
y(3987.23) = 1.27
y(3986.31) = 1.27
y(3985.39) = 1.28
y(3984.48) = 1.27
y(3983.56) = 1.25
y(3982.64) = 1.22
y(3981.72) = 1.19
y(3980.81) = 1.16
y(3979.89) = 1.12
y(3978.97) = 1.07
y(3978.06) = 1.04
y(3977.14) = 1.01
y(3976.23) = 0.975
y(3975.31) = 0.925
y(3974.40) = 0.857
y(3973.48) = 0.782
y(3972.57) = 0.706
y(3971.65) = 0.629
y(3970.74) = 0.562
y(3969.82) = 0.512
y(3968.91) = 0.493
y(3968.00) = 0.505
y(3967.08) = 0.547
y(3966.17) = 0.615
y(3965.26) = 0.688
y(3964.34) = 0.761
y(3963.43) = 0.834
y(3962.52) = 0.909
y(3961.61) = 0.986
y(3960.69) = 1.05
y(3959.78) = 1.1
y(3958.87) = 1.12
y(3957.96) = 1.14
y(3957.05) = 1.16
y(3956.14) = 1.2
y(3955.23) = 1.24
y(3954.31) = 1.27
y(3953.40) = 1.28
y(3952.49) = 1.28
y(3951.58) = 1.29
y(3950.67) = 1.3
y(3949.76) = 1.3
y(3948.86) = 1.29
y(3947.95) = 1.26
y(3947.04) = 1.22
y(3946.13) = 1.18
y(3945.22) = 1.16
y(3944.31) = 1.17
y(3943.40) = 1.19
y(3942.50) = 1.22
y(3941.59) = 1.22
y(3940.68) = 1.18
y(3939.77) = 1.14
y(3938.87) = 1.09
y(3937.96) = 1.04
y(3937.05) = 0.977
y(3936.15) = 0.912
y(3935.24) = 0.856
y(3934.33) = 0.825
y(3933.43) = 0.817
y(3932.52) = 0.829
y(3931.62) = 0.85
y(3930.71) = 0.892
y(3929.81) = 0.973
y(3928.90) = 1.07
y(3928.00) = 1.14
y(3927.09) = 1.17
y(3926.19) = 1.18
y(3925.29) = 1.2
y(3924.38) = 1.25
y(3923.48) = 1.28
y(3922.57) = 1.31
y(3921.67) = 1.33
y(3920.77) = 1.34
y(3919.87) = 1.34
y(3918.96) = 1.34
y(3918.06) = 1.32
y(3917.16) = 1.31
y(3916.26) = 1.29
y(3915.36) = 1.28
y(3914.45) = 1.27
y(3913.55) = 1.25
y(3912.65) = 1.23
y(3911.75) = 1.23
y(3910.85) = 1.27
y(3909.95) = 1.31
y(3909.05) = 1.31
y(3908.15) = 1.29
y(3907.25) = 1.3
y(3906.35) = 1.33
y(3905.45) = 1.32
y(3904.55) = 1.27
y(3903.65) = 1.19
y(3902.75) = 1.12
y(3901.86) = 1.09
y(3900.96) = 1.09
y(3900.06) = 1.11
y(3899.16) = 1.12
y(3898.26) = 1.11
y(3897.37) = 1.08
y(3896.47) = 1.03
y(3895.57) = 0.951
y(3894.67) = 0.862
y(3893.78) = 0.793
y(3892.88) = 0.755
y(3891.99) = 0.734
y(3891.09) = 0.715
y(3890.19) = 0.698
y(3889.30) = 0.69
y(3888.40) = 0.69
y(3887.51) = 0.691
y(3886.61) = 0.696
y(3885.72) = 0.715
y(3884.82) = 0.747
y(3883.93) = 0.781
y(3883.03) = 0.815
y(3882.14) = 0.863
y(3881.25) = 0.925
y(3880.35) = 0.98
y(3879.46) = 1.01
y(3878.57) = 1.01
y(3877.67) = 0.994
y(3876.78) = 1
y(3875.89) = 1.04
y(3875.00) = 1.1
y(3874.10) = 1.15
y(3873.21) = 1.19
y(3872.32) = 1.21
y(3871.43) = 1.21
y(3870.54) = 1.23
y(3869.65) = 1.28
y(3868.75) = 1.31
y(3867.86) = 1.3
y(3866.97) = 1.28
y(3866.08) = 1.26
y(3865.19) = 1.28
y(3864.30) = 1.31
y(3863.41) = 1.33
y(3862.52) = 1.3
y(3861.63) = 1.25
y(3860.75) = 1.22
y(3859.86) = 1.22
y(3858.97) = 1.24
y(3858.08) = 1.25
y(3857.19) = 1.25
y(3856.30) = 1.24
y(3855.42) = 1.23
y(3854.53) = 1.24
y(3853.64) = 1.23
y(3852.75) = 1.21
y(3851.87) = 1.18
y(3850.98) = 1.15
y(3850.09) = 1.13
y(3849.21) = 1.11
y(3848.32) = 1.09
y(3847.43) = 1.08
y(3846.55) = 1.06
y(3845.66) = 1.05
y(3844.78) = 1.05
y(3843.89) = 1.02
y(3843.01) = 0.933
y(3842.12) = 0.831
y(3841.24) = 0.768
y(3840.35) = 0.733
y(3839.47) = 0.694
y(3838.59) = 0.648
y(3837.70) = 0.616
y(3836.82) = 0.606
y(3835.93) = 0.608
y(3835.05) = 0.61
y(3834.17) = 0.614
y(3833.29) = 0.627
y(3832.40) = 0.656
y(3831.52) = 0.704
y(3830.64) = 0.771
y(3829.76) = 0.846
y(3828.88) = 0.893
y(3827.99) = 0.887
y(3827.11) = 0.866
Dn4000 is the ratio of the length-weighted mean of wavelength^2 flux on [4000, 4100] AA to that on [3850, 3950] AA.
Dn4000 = 1.3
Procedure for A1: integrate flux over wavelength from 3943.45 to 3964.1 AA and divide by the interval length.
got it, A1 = 1.17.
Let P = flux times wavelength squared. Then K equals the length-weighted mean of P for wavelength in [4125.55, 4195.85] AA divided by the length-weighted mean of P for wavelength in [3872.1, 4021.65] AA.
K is 1.34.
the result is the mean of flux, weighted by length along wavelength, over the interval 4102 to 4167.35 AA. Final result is 1.31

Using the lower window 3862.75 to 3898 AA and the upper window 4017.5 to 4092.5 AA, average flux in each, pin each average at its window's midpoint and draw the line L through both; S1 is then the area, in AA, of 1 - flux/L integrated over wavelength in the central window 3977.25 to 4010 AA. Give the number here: -2.61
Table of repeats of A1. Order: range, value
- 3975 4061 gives 1.42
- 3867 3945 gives 1.08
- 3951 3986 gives 0.977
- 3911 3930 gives 1.25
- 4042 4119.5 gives 1.27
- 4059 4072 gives 1.37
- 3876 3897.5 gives 0.842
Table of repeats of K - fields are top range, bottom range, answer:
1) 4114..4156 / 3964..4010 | 1.26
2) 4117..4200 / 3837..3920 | 1.47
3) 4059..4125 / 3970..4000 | 1.08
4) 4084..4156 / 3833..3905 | 1.40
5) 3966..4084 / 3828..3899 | 1.49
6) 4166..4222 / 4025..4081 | 1.07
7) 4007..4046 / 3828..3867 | 1.61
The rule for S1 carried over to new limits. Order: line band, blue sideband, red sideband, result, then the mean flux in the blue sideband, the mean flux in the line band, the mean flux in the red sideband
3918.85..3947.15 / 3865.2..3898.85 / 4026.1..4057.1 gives 0.5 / 0.974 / 1.11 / 1.47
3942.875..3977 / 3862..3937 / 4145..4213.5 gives 4.9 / 1.09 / 0.987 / 1.4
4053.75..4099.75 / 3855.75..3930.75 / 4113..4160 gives 0.3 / 1.12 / 1.3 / 1.37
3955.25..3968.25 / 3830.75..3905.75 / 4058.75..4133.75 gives 2.1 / 1.01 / 0.919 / 1.24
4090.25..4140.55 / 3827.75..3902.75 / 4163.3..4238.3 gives 4.5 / 0.99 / 1.19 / 1.42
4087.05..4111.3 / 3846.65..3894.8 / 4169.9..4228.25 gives 5.4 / 1.06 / 1.02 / 1.42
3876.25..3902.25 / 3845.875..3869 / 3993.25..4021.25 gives 7.9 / 1.22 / 0.888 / 1.5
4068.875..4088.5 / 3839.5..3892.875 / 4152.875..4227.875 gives -0.7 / 1.05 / 1.34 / 1.41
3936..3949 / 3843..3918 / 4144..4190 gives 0.1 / 1.1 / 1.15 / 1.38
